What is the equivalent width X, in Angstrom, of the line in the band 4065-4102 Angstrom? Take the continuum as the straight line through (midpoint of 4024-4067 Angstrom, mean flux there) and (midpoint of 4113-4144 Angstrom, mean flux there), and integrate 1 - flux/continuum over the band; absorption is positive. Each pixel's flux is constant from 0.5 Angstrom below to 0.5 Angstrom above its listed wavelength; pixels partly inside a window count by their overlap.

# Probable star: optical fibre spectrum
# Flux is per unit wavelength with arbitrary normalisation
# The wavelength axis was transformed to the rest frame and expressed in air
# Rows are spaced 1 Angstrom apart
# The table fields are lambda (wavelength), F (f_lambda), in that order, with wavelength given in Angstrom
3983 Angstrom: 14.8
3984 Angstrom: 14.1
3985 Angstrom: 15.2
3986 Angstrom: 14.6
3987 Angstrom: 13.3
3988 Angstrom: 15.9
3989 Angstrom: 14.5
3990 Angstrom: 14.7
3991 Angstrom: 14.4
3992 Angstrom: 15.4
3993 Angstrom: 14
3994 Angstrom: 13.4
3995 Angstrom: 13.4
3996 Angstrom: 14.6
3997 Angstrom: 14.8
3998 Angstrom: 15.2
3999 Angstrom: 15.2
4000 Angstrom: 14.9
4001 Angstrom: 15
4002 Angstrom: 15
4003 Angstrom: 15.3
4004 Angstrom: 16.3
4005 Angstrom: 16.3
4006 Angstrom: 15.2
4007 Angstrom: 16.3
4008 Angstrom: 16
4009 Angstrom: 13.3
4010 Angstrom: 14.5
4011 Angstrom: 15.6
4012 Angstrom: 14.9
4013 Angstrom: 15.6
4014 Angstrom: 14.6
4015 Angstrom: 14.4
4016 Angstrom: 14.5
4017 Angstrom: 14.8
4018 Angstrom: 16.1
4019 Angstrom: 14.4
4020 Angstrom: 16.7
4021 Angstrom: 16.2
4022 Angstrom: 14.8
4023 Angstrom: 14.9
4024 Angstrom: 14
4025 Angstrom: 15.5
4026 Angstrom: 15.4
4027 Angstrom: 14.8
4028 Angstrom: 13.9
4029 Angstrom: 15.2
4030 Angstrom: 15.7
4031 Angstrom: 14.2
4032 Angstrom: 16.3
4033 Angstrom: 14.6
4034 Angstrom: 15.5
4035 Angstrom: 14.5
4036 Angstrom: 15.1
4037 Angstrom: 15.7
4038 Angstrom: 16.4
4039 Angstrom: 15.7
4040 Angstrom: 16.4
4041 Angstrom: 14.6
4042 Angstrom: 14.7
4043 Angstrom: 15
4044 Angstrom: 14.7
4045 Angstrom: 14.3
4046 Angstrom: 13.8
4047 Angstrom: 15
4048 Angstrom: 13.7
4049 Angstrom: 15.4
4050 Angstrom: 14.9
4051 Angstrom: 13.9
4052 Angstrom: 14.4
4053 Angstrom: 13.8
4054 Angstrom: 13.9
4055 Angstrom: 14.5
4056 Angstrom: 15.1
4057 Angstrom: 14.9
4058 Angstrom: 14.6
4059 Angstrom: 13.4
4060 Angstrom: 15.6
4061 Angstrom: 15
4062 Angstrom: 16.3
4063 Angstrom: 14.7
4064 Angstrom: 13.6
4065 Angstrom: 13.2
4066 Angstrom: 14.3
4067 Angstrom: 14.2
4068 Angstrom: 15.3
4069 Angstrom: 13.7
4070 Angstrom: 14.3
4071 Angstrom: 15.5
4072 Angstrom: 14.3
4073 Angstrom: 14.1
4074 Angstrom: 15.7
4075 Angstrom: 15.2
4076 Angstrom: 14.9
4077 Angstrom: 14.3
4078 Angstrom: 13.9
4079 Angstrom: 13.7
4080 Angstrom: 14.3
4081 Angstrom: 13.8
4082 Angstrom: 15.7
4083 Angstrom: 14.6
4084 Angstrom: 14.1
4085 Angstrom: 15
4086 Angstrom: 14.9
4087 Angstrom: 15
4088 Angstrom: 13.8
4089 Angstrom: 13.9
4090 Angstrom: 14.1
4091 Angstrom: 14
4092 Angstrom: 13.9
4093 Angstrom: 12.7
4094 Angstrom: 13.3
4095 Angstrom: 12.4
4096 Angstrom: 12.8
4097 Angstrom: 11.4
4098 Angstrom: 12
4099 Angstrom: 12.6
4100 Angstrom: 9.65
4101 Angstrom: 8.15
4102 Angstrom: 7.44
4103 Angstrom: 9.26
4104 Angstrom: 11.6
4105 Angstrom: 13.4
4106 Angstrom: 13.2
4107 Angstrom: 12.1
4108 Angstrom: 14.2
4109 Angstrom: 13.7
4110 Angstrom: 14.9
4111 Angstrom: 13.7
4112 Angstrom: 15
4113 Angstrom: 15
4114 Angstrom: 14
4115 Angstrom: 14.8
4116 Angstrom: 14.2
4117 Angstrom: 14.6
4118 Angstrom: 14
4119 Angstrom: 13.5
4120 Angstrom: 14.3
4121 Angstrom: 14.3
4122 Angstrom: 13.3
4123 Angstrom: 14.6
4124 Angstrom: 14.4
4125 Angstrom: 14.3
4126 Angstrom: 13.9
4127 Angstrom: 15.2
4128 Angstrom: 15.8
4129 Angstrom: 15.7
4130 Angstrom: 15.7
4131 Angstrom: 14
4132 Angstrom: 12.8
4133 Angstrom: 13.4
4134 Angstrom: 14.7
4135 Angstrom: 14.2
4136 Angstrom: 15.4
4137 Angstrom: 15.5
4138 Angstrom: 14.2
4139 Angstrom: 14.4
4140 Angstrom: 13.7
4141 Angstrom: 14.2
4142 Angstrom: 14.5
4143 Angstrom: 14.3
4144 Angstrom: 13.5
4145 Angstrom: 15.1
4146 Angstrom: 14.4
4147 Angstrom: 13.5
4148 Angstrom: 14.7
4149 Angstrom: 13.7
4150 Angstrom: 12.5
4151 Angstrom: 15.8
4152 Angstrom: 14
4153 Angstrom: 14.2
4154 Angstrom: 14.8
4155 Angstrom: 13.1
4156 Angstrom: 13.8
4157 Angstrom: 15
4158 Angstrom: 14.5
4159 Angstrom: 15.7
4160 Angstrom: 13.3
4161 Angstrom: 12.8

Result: 2.4 Angstrom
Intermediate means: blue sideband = 14.8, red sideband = 14.4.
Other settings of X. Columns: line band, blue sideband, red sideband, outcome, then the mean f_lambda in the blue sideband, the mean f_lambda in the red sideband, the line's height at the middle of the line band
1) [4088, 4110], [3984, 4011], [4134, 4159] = 3.4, 14.9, 14.3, 14.5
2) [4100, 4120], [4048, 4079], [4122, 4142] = 2.2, 14.5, 14.5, 14.5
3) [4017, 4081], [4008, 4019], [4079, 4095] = -1.3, 14.9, 14.1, 14.5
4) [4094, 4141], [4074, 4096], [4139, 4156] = 2.1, 14.2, 14.1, 14.1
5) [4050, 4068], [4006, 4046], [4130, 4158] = 0.5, 15.1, 14.2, 14.9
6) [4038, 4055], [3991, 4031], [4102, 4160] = 0.1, 15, 14.1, 14.7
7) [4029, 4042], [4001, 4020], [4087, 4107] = -0.9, 15.2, 12.2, 14.3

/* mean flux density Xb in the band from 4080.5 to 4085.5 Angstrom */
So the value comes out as 14.6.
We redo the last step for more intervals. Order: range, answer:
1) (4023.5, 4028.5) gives 14.7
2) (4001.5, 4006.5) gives 15.6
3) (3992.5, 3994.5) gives 13.7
